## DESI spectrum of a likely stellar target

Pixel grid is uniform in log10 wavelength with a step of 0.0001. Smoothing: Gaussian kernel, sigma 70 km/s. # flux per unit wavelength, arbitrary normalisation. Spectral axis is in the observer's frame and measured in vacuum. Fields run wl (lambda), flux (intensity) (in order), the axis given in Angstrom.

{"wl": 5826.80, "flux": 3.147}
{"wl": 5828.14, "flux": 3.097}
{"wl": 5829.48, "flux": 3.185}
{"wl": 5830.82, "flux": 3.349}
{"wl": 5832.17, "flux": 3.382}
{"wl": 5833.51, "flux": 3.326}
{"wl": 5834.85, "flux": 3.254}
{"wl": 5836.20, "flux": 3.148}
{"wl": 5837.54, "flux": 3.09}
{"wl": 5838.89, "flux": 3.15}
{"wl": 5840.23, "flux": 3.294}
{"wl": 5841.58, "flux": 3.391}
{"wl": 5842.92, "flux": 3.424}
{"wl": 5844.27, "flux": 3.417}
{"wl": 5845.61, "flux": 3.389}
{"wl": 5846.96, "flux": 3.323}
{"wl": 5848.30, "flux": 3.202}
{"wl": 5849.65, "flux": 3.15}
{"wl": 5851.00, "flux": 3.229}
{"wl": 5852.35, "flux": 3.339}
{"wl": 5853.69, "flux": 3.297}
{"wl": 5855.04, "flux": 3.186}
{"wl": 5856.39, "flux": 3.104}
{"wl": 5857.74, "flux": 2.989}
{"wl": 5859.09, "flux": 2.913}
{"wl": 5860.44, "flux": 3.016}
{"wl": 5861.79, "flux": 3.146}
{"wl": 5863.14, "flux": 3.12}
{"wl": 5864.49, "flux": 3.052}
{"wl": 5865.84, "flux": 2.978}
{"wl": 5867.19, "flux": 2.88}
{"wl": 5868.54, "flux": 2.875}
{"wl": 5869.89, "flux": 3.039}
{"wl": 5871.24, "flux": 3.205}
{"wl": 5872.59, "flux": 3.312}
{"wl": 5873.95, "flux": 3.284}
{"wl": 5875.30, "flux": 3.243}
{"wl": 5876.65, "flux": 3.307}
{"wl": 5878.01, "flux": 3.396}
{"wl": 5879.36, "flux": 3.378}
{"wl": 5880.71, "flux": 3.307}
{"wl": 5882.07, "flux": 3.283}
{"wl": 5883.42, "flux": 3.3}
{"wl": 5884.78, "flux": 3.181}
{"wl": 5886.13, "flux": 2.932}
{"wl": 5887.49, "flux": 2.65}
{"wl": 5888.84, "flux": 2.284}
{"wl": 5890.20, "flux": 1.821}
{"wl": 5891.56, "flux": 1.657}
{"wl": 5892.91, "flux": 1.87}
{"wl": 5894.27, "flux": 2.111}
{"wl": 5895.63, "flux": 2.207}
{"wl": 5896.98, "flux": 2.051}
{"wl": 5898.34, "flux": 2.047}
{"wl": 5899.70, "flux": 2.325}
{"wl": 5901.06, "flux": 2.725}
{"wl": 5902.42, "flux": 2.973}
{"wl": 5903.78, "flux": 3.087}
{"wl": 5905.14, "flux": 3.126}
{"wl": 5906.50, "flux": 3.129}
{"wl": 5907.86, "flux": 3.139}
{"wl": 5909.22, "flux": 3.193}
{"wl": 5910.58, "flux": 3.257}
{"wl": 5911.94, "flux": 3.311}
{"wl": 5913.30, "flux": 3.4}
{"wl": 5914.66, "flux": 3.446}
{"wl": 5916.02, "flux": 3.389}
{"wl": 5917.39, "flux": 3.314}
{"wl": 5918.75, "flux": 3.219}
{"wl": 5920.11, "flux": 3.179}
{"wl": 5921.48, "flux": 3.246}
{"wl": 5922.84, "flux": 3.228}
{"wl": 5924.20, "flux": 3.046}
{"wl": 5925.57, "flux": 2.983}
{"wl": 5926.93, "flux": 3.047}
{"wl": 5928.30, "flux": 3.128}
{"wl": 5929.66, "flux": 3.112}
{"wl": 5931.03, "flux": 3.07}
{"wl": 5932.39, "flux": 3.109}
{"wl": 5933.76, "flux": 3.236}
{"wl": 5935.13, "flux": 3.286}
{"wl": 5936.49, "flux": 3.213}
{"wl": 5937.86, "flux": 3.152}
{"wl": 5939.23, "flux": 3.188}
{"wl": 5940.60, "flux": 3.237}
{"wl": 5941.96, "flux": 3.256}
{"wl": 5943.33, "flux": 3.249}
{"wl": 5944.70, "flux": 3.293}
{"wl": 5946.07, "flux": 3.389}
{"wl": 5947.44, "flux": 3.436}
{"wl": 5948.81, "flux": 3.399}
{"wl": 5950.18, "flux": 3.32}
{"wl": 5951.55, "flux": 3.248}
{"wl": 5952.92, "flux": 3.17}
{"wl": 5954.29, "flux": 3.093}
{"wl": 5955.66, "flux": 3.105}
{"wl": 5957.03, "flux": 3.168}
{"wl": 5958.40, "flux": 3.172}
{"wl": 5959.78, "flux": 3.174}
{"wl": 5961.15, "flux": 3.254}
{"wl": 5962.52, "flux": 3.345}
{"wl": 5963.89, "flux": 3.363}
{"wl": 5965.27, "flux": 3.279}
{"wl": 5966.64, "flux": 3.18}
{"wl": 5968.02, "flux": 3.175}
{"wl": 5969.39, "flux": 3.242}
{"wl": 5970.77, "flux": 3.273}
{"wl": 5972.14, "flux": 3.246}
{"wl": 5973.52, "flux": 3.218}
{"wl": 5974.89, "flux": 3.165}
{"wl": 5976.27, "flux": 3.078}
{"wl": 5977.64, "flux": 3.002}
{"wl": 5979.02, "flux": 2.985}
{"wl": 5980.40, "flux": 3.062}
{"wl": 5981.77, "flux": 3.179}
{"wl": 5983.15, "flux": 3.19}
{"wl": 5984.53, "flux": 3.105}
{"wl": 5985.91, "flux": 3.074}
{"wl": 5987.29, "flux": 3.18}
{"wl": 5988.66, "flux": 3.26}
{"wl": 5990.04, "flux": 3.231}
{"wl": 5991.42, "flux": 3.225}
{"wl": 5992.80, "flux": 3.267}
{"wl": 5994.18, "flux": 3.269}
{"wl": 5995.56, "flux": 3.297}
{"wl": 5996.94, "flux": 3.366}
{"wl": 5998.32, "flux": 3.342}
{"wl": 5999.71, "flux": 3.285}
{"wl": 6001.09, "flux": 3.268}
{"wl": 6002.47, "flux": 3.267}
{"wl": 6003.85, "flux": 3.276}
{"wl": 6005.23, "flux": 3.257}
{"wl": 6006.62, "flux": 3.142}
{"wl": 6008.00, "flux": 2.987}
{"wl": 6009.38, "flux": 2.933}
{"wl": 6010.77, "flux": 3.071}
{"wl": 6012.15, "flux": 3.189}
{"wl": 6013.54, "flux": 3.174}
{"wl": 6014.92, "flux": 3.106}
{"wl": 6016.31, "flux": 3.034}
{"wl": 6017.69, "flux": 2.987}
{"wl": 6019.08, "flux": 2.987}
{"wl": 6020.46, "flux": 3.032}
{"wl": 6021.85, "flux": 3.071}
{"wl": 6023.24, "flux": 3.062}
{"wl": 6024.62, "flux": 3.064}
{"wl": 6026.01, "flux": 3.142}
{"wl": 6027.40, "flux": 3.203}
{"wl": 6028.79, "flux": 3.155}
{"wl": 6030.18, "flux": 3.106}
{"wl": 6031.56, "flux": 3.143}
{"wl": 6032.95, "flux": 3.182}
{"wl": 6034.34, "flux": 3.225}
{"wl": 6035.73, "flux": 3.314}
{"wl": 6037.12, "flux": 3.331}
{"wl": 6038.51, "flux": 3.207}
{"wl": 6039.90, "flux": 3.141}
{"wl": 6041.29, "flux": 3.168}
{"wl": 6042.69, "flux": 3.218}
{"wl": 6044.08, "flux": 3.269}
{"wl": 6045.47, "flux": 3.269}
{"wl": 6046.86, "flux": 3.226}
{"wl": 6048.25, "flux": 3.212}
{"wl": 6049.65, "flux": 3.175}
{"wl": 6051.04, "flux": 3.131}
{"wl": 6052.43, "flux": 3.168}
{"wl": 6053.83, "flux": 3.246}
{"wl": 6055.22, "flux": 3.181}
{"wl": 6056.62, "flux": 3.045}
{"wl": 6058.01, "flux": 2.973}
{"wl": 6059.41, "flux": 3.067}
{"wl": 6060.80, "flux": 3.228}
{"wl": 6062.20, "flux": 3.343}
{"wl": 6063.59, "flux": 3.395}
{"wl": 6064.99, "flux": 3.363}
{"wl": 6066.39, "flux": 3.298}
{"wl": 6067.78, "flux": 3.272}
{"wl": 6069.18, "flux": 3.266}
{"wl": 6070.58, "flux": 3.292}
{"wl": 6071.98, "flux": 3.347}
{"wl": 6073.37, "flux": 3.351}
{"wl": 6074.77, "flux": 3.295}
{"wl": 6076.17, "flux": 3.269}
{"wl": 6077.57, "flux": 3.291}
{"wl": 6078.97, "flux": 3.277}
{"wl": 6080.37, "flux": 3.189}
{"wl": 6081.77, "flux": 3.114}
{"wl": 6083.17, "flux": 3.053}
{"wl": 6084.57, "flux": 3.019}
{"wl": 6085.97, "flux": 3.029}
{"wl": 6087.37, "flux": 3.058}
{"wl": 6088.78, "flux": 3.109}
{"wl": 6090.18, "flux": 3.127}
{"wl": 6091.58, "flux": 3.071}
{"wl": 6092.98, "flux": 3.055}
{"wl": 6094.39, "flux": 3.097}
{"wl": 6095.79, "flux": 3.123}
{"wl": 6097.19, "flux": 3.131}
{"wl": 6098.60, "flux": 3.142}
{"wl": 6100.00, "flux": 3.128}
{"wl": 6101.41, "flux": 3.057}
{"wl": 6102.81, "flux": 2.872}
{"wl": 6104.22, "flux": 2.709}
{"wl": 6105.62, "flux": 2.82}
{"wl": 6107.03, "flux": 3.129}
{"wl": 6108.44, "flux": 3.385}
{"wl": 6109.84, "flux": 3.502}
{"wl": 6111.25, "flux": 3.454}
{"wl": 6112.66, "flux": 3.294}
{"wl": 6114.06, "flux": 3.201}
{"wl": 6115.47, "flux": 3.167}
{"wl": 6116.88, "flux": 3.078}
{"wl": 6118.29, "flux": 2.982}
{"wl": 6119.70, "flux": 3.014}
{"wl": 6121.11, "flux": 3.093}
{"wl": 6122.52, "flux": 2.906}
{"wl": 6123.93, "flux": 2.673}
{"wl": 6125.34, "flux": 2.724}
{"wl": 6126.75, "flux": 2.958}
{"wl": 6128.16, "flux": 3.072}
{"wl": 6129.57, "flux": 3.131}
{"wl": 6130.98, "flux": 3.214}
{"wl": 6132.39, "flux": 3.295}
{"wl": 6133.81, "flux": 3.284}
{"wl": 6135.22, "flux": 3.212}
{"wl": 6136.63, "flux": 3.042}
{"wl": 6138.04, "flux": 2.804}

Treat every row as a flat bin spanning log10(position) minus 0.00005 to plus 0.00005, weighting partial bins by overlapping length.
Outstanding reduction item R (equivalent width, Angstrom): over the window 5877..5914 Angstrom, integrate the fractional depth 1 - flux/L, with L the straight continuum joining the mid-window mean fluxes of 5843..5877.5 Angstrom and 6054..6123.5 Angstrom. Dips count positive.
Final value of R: 4.4 Angstrom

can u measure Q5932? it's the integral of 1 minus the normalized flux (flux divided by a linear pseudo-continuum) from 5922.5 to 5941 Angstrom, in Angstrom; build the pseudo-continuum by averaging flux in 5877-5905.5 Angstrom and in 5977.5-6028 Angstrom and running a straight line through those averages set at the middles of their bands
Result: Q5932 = -2.0 Angstrom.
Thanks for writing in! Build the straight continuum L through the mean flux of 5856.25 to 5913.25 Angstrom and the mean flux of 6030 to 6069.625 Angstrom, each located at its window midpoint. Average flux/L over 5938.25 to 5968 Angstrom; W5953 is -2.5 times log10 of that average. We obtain -0.078 mag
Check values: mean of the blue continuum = 2.89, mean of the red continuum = 3.21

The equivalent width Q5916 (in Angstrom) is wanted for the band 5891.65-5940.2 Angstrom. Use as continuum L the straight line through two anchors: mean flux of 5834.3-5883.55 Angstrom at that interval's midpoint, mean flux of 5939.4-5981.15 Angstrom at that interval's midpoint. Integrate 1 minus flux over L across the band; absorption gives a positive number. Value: 3.6 Angstrom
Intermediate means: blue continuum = 3.2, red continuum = 3.22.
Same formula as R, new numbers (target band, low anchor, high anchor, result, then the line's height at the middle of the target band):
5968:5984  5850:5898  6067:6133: -0.8 Angstrom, 3.01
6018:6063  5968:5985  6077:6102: -0.5 Angstrom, 3.13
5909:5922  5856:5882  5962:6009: -0.6 Angstrom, 3.16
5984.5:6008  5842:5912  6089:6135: -1.6 Angstrom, 3.03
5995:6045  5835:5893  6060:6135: -0.7 Angstrom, 3.12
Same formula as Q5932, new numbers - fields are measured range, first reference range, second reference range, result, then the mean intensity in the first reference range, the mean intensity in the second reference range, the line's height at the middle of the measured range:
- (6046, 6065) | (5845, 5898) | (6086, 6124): -0.8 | 2.94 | 3.09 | 3.06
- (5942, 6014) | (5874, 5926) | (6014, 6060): -3.8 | 2.92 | 3.15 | 3.05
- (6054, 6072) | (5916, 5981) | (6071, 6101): -0.4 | 3.2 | 3.16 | 3.16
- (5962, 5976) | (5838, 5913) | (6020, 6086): -0.7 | 2.98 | 3.2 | 3.1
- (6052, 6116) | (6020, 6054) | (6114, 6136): -1.2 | 3.18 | 3.06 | 3.11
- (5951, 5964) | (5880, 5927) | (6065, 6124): -1.1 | 2.87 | 3.14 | 2.95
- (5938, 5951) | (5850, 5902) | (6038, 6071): -1.3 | 2.87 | 3.21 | 3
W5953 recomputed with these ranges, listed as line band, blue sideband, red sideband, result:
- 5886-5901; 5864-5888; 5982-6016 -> 0.41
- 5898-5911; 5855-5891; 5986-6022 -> 0.06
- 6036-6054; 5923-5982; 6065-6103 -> -0.01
